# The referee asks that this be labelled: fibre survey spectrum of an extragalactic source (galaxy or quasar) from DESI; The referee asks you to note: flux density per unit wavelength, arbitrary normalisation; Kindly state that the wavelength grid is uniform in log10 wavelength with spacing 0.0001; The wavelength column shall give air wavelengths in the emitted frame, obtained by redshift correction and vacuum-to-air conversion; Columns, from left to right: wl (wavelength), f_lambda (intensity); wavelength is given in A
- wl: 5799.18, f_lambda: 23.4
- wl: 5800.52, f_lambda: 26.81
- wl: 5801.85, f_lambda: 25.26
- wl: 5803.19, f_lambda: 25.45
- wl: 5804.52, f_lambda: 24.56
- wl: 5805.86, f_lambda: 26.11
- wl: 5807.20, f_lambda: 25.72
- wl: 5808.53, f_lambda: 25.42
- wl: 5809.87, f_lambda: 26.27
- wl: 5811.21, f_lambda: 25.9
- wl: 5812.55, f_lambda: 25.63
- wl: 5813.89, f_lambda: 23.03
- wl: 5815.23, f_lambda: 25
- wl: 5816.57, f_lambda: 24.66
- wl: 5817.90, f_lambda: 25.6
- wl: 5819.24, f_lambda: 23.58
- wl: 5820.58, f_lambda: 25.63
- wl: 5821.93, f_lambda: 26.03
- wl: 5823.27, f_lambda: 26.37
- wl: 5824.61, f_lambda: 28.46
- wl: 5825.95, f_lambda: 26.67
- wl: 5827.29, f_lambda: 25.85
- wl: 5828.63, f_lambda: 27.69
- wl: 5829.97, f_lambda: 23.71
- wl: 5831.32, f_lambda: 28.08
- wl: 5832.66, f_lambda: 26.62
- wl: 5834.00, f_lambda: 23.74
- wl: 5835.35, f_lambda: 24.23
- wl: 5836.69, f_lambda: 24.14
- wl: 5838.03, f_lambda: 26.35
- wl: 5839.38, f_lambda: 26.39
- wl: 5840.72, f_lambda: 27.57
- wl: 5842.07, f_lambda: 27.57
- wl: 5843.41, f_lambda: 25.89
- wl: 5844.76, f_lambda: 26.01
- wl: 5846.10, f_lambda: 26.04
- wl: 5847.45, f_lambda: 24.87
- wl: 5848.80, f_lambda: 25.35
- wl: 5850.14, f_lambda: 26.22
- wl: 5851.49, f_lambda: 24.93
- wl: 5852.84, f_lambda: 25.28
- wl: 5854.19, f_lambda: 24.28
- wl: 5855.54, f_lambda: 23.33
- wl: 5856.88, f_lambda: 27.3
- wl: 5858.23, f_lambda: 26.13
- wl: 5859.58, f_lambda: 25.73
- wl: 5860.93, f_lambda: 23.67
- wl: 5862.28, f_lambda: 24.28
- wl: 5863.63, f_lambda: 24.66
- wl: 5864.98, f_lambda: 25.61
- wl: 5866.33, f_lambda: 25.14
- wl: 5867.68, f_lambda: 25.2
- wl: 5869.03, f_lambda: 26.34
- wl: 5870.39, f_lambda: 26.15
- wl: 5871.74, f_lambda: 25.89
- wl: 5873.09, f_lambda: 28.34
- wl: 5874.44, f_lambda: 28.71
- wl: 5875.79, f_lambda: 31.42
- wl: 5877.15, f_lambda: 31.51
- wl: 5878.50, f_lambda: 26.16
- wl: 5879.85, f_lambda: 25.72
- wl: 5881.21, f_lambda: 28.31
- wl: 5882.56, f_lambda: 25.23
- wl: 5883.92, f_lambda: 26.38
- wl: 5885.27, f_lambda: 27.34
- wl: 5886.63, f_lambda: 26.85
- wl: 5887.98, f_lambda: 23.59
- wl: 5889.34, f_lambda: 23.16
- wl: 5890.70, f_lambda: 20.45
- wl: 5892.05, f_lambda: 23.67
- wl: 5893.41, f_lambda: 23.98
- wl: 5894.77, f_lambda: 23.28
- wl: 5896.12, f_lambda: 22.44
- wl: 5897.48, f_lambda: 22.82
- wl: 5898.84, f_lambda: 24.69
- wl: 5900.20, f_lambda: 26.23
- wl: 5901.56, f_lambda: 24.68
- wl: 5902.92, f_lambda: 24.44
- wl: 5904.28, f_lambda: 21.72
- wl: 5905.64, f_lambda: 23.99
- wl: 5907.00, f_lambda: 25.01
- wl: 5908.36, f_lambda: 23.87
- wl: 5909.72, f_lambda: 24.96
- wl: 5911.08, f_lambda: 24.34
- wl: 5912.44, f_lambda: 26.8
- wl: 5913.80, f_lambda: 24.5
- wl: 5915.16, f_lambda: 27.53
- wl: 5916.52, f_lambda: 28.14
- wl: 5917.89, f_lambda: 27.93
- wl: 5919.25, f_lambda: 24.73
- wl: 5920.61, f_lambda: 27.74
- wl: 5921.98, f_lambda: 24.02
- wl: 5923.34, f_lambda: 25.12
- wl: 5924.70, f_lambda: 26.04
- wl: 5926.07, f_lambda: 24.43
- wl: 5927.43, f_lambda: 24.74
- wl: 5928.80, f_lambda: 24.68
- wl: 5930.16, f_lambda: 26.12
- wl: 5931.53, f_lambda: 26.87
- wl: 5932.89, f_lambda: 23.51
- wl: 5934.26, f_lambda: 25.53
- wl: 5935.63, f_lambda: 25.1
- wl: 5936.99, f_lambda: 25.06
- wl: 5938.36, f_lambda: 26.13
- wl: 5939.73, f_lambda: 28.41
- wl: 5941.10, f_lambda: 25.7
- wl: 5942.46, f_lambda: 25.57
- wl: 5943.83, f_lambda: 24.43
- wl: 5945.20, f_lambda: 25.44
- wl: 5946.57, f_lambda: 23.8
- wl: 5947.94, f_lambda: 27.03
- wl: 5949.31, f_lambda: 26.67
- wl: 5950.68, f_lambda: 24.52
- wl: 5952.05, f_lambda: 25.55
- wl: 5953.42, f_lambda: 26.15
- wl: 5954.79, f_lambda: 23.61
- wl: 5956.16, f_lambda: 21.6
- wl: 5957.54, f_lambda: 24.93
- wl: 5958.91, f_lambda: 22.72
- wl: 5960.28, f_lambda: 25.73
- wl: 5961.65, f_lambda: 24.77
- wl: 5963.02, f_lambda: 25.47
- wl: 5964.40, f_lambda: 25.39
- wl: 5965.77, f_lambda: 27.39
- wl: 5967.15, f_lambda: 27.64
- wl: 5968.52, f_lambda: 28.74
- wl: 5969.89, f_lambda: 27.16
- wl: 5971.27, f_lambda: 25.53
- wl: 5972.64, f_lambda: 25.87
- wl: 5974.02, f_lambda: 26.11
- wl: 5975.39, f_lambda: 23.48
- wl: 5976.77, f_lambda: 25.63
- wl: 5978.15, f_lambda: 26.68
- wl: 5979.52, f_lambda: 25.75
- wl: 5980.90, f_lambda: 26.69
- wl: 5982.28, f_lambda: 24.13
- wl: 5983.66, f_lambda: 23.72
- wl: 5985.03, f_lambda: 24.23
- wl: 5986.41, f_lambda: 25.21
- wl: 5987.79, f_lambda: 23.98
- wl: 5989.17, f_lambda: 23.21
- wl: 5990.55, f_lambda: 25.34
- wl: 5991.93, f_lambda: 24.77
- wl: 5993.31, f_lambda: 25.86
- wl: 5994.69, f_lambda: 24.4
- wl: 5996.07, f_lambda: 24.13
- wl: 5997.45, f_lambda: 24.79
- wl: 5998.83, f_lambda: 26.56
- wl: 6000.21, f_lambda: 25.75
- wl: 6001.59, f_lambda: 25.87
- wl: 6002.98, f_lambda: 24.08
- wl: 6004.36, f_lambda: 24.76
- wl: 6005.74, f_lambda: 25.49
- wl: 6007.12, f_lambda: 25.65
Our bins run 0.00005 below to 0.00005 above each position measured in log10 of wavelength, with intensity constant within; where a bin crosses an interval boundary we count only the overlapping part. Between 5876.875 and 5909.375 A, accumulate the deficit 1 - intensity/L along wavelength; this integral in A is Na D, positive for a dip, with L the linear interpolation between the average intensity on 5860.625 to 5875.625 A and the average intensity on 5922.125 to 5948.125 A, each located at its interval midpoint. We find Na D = 1.4 A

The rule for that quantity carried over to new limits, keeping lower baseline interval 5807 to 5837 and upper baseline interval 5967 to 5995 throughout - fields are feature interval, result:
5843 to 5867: 0.3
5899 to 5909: 0.5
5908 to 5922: -0.3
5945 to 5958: 0.3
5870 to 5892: -0.8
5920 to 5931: 0.0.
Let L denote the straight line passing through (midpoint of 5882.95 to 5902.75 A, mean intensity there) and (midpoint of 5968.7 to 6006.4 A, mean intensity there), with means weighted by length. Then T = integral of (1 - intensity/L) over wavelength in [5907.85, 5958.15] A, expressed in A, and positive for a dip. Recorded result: -1.6 A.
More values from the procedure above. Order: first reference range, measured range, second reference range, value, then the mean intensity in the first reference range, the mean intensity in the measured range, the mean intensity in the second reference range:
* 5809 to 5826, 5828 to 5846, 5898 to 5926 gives -0.4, 25.6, 26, 25.3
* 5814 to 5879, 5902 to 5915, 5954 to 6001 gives 0.5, 26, 24.5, 25.2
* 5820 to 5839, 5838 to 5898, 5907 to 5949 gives 0.4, 26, 25.7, 25.6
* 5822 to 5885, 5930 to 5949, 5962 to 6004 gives 0.0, 26.2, 25.6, 25.4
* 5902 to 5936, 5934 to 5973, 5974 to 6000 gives -0.7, 25.3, 25.6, 25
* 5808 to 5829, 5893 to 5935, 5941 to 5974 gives 0.9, 25.7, 25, 25.5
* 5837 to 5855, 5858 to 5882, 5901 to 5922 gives -0.9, 25.8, 26.6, 25.3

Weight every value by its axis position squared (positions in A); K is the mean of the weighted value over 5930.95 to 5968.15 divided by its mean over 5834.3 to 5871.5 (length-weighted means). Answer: 1.03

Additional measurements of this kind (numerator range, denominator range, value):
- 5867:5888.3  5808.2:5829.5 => 1.08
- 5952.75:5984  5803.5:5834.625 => 1.04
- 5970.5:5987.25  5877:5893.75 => 1.03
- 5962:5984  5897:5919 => 1.06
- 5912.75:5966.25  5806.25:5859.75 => 1.03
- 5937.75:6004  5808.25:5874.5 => 1.03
